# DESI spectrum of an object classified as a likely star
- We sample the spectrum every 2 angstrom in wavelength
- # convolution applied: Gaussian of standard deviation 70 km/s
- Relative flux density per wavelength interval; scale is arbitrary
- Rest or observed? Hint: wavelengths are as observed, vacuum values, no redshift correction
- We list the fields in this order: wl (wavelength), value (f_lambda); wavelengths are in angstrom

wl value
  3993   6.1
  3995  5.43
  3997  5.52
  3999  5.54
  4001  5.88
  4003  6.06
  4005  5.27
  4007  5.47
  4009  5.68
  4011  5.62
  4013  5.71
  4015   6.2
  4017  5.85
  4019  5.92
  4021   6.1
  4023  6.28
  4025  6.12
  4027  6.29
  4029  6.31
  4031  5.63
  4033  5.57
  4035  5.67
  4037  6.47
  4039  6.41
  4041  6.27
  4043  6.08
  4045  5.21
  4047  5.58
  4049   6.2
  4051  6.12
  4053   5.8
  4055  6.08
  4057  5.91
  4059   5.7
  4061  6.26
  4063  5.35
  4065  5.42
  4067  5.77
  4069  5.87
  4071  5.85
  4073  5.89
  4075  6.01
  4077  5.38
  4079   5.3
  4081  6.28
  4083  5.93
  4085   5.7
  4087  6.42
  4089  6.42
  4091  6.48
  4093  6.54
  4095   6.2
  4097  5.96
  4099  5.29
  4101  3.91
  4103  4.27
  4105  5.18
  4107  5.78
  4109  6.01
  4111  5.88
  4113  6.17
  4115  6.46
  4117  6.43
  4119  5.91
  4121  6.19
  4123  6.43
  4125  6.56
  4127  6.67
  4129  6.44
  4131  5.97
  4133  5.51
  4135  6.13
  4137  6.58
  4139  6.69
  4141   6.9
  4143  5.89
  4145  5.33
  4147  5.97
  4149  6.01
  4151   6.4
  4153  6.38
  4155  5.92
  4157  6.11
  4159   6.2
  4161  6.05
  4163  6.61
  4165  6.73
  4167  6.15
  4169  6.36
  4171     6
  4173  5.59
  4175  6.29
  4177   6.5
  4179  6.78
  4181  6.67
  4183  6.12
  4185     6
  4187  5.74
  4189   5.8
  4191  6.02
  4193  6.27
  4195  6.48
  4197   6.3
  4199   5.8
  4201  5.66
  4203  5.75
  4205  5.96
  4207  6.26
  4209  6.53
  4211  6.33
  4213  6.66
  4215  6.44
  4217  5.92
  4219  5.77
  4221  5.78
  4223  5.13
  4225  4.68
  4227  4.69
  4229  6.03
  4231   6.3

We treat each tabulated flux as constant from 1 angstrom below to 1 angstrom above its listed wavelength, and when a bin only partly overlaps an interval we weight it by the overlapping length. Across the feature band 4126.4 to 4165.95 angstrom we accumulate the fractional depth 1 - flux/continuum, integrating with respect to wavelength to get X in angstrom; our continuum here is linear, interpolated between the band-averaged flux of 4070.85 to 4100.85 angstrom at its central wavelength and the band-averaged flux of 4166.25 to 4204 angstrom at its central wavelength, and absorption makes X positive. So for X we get -1.2 angstrom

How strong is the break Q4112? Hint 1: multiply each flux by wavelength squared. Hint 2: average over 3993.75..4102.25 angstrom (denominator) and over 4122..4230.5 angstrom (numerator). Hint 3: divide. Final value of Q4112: 1.1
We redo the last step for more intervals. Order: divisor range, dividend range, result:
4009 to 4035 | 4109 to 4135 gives 1.10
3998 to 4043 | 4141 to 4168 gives 1.11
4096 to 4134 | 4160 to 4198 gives 1.10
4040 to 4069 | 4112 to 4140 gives 1.12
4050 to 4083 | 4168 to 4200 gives 1.12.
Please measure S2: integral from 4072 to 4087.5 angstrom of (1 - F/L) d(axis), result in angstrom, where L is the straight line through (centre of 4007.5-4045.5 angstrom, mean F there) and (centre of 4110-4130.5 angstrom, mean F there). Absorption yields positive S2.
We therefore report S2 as 0.8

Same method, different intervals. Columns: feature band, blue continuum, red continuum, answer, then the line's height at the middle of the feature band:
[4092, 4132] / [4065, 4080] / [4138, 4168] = 0.33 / 5.96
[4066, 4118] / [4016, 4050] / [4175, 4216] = 2.15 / 6.07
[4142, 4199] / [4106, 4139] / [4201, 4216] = 0.58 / 6.22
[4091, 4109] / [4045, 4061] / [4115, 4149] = 1.78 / 6.09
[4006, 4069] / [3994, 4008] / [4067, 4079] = -2.53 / 5.68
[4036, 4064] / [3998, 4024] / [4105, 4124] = -0.20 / 5.92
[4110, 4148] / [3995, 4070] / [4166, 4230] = -1.69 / 5.95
